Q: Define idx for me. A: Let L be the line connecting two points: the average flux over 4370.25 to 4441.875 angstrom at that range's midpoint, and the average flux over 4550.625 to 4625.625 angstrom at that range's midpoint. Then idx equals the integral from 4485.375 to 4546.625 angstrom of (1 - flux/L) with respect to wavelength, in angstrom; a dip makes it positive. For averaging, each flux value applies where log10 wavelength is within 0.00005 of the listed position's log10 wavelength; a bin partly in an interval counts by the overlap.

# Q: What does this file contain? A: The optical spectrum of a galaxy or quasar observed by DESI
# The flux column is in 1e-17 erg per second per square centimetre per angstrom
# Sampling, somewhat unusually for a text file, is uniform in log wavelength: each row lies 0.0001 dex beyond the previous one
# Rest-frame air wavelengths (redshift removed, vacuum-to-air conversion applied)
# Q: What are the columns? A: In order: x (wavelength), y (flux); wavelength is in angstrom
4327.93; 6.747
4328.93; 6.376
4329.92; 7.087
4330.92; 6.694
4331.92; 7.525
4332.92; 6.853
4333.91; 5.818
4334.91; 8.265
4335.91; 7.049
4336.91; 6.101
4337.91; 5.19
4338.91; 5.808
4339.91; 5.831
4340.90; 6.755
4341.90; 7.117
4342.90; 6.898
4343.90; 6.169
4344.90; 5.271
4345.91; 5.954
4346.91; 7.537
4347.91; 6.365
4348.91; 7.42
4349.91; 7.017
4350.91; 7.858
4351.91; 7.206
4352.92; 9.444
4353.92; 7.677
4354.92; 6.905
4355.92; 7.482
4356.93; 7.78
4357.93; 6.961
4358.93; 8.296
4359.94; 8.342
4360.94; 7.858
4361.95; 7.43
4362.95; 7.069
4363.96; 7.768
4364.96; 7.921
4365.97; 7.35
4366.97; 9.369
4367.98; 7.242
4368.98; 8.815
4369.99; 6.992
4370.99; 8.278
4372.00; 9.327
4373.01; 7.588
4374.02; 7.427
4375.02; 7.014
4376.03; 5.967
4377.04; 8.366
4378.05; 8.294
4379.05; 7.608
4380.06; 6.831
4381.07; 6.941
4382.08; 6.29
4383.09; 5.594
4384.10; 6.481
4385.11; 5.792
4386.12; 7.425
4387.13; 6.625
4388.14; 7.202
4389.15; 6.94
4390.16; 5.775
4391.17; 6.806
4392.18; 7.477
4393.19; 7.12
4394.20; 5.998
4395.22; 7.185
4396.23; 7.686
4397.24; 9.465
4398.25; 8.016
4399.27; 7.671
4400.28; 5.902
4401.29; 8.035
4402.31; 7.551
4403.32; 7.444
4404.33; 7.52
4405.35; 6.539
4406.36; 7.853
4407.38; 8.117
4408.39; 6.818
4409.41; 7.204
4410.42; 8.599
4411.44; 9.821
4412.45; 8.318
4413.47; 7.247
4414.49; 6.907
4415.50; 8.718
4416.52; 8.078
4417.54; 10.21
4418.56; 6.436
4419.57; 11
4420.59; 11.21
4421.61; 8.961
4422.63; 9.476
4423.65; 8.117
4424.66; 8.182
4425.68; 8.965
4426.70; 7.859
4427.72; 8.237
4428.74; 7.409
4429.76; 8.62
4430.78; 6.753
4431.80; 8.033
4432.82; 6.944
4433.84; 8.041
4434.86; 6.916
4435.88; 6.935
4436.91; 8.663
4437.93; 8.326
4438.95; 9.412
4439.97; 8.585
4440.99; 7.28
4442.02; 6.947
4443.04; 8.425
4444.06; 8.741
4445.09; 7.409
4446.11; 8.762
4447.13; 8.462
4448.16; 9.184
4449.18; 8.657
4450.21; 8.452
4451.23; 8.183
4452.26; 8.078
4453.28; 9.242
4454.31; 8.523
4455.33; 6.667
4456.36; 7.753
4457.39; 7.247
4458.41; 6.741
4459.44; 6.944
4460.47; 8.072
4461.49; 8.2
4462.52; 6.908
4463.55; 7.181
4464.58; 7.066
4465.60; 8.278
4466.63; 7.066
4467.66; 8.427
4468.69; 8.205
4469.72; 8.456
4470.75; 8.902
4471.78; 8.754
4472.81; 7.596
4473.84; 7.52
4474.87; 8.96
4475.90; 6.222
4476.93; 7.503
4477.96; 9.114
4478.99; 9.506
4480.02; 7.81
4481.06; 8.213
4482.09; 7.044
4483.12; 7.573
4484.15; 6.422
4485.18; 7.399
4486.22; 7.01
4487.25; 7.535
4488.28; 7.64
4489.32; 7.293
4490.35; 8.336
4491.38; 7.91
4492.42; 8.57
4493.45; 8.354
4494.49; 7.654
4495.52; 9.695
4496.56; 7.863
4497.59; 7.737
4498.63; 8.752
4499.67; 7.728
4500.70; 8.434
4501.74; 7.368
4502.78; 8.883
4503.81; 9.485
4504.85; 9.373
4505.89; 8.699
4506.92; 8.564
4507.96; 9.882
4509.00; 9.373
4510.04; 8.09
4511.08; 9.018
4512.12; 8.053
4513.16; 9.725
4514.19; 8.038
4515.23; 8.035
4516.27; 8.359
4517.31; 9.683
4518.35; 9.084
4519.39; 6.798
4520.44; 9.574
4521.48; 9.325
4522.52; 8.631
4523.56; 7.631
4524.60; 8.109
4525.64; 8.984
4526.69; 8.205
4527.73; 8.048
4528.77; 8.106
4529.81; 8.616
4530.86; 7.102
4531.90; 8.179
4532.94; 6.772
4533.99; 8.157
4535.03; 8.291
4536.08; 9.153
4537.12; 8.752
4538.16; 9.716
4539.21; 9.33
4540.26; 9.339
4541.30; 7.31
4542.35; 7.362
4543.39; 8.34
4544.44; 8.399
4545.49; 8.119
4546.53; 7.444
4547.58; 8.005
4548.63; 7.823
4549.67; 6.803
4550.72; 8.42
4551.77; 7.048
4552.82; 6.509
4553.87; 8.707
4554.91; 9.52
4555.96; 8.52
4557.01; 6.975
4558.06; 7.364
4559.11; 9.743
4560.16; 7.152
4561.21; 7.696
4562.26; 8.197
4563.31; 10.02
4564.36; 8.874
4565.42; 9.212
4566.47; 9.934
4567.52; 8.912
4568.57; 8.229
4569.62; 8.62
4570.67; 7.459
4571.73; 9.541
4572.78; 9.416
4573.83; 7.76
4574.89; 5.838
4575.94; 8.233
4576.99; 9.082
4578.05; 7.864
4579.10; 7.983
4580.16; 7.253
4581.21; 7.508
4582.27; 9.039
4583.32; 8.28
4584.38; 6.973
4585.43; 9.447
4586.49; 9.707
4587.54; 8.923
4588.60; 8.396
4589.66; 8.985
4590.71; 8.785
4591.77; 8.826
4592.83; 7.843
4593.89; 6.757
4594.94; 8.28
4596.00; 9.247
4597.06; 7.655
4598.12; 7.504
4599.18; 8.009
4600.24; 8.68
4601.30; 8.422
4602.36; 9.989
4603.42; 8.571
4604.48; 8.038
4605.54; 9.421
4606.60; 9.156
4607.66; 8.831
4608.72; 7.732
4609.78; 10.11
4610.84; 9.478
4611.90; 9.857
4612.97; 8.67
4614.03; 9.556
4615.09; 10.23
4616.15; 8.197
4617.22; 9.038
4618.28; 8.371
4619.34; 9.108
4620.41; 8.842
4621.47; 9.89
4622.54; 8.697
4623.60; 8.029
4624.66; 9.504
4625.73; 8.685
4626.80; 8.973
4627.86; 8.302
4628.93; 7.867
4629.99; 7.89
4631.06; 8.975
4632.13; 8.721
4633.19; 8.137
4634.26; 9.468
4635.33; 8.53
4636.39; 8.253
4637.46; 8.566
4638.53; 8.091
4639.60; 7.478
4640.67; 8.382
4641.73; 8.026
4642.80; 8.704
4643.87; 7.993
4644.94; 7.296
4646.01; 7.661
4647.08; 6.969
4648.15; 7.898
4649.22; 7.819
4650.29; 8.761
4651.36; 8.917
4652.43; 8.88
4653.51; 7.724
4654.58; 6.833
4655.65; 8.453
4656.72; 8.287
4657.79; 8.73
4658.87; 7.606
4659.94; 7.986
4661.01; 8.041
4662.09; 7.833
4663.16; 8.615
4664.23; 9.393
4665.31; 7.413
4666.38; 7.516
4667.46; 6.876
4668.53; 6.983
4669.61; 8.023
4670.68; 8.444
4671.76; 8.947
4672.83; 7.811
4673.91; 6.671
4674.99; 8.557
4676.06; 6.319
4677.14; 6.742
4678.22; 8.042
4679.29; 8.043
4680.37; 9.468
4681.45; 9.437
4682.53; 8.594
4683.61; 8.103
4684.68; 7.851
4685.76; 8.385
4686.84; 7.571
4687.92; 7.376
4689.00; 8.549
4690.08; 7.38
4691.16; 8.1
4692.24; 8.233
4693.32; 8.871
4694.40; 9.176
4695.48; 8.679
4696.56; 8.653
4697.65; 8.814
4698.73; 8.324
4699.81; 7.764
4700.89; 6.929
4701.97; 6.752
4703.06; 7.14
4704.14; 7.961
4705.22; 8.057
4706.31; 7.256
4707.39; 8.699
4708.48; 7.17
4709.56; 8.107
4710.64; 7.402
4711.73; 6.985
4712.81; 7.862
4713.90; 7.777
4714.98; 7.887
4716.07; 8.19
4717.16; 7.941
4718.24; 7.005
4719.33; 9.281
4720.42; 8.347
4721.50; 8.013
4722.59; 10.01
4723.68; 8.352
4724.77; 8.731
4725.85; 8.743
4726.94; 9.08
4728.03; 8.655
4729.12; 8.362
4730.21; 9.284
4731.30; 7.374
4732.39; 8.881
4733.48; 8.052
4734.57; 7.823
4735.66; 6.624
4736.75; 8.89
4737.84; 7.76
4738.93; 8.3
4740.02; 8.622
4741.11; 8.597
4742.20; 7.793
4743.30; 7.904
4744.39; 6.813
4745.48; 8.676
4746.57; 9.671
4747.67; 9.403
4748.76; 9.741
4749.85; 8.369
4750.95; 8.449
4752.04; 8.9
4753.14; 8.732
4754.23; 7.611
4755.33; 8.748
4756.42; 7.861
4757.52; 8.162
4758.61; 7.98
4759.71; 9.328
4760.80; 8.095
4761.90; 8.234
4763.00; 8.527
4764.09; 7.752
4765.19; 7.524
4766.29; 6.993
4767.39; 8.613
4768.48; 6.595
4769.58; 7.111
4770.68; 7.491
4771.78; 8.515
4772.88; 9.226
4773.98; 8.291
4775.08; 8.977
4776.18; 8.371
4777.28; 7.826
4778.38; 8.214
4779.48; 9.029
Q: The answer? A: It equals -1.2 angstrom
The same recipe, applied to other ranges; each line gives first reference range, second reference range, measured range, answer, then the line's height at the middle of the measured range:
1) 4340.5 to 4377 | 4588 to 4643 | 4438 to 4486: -0.1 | 7.93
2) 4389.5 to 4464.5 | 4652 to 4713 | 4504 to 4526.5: -2.2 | 7.94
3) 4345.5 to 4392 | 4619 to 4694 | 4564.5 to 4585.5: -1.0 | 7.95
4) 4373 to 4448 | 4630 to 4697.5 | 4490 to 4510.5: -1.7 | 7.87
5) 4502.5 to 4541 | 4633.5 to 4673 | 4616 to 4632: -1.0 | 8.21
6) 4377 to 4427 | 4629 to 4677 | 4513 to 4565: -2.6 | 7.88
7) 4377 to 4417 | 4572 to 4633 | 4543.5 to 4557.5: 0.7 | 8.27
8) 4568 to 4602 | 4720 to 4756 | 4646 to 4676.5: 1.6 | 8.37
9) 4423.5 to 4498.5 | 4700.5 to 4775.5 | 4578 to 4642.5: -4.3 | 8.06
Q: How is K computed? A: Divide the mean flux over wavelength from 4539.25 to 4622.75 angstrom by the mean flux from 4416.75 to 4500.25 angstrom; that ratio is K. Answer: 1.0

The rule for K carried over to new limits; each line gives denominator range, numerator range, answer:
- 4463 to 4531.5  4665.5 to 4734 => 0.98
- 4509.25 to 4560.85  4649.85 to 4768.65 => 0.99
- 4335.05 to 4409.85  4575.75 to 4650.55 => 1.18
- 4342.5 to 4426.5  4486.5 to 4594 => 1.10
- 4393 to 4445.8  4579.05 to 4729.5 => 1.04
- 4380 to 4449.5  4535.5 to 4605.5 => 1.07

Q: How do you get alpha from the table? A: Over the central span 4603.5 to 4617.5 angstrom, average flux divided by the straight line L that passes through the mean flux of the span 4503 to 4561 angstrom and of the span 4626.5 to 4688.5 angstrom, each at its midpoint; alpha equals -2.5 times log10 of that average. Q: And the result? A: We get -0.11 mag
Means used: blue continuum 8.36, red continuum 8.09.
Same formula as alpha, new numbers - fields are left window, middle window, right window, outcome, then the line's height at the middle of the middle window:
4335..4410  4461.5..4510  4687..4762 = -0.08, 7.55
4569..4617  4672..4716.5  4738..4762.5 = 0.07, 8.48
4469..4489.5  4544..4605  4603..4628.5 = 0.04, 8.62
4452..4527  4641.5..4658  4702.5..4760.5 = 0.02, 8.22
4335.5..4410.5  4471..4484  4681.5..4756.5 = -0.06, 7.53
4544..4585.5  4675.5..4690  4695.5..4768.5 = 0.02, 8.18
